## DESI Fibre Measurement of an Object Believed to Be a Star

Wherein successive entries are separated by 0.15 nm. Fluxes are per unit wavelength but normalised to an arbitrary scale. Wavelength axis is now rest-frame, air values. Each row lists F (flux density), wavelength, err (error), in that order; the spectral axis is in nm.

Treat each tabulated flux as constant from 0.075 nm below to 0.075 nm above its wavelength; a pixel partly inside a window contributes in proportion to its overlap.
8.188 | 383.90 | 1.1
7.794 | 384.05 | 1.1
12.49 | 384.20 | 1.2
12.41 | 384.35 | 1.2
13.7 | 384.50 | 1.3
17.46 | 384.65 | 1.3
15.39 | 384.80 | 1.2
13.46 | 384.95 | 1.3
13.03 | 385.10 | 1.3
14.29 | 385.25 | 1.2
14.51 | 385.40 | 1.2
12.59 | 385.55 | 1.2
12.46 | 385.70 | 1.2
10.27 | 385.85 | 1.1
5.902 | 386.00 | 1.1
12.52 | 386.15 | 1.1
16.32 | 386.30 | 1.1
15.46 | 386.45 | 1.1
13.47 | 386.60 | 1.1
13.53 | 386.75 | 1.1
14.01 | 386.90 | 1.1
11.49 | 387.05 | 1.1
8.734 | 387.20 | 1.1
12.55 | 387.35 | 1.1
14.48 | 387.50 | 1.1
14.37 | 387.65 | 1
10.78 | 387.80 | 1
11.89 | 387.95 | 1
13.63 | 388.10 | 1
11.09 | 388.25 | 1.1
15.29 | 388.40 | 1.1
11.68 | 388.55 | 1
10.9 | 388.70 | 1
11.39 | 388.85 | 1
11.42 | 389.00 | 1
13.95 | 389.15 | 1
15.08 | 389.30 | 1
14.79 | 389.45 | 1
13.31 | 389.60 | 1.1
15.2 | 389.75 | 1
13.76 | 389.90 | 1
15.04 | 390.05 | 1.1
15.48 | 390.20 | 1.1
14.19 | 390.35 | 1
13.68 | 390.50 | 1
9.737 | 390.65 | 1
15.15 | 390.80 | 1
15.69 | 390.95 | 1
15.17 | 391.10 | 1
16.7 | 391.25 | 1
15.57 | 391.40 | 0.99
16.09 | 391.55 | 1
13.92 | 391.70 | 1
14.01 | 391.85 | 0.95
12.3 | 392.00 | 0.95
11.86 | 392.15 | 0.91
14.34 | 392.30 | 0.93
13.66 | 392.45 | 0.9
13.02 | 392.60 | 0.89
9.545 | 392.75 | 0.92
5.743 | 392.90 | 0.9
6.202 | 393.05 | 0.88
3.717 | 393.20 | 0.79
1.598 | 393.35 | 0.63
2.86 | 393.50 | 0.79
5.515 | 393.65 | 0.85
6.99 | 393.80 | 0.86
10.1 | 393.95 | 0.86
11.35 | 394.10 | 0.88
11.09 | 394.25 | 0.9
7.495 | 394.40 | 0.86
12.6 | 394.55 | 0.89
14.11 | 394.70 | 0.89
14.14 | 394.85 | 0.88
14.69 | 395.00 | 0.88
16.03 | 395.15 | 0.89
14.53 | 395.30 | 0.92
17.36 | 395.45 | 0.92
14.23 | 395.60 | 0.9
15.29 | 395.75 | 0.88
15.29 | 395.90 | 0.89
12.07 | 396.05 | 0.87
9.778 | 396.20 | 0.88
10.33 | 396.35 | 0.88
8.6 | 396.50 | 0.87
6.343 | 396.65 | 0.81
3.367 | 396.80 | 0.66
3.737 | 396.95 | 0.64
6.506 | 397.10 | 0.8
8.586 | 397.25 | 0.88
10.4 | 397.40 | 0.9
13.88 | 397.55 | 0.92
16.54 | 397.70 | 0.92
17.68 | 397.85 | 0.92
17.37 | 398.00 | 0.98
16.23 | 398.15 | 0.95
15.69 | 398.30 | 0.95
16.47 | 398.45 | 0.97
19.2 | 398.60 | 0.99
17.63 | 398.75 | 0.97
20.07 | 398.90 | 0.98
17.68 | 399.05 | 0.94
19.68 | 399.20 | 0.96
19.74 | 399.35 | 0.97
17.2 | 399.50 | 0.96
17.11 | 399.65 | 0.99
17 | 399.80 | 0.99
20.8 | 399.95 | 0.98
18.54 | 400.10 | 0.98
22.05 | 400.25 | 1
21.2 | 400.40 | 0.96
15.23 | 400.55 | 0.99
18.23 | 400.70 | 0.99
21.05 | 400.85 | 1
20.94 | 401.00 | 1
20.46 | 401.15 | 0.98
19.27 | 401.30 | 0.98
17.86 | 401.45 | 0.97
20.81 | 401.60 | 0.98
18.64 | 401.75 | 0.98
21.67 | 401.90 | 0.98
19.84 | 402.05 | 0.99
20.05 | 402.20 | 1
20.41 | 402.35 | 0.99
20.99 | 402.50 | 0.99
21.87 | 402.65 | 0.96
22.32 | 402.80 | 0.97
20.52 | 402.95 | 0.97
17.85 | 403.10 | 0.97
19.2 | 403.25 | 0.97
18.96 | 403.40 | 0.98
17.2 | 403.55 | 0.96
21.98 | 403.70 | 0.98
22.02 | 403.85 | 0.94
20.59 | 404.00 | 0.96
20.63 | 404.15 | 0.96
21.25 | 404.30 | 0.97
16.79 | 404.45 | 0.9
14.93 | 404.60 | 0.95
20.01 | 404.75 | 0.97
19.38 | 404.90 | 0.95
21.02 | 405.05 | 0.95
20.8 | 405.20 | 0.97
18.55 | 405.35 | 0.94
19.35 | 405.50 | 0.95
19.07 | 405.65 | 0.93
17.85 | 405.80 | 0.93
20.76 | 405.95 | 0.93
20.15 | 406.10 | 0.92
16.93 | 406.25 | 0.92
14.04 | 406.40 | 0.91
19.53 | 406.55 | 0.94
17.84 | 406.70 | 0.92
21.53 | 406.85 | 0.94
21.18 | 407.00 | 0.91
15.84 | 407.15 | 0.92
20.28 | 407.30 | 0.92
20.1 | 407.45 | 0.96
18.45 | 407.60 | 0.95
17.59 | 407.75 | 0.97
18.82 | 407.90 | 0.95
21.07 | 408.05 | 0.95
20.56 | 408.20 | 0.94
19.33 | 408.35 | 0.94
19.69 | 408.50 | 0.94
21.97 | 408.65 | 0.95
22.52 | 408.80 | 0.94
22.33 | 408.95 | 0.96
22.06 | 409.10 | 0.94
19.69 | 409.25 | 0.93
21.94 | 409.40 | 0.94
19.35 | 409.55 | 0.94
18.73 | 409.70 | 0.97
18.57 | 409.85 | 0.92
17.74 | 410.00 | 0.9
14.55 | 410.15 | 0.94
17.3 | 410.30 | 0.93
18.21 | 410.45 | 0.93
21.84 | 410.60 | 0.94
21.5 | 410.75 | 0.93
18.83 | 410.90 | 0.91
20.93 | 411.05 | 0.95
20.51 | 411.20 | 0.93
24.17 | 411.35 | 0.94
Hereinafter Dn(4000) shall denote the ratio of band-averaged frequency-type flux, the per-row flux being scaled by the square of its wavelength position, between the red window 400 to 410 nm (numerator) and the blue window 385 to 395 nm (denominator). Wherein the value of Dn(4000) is 1.7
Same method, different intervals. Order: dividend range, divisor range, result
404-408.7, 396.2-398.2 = 1.89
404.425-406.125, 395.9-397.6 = 2.28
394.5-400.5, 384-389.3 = 1.22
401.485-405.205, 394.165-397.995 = 1.74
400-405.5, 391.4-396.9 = 1.90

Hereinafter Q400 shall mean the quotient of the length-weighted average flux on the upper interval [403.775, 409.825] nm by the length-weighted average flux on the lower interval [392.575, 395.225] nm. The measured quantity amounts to 2.13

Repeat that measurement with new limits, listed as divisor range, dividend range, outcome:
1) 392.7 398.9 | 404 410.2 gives 1.71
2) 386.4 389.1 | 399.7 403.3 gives 1.58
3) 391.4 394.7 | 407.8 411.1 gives 2.00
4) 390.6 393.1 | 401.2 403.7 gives 1.54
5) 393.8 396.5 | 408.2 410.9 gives 1.56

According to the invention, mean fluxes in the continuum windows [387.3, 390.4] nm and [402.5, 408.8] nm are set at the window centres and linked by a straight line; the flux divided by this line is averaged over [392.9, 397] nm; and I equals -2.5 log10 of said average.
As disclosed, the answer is 0.49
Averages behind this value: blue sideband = 13.3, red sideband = 19.5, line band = 9.94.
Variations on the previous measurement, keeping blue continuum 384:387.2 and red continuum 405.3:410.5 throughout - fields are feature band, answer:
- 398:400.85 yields -0.094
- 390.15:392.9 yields 0.071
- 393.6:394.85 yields 0.442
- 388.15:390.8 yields 0.054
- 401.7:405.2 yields -0.113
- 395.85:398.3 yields 0.407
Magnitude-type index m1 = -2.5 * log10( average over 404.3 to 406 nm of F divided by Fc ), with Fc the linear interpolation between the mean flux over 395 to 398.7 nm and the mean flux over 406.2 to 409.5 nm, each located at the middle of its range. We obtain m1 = -0.06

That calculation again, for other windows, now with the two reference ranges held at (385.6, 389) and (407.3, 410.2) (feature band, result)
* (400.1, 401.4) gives -0.16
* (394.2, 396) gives 0.09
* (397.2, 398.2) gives 0.11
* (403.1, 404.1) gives -0.11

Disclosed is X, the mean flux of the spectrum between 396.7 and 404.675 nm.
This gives 17.8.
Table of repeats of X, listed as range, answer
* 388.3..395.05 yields 12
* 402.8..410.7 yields 19.4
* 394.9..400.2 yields 14.5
